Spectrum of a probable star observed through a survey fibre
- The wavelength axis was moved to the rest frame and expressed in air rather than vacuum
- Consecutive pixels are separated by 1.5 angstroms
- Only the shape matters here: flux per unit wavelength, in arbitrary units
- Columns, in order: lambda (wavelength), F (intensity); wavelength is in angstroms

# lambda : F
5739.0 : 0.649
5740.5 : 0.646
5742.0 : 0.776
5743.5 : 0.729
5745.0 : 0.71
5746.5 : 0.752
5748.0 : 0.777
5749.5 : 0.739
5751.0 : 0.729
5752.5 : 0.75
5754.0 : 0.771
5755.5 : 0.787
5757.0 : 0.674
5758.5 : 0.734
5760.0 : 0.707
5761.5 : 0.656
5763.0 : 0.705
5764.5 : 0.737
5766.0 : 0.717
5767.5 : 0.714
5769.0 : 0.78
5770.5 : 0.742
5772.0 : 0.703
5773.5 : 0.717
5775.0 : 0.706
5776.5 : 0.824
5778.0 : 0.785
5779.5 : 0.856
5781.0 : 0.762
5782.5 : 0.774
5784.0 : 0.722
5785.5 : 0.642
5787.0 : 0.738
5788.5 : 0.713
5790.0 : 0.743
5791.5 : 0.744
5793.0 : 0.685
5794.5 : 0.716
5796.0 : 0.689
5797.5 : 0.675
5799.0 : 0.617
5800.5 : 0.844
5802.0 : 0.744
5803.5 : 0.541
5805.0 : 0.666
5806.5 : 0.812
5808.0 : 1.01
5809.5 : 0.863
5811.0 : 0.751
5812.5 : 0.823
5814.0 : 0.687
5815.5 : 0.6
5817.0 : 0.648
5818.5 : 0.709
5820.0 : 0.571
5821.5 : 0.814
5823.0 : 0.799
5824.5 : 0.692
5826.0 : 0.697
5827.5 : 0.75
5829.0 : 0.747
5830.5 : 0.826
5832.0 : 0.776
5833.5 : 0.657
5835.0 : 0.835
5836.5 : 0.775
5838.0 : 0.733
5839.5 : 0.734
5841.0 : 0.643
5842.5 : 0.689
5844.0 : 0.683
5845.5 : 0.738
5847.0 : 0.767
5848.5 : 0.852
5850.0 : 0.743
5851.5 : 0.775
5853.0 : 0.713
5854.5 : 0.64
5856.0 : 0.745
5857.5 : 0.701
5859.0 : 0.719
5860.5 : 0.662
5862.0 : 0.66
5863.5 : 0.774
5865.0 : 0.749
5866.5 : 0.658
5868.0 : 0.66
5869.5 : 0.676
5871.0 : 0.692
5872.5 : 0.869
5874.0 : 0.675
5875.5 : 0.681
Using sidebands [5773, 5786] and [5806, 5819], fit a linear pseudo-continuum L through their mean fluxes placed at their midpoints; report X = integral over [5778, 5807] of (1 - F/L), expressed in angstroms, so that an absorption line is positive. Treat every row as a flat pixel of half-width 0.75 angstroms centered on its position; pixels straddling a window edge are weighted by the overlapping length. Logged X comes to 1.5 angstroms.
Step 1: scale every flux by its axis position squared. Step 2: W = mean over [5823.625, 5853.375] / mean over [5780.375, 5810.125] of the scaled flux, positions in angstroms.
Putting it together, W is 1.03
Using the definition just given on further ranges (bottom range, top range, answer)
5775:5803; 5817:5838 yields 1.02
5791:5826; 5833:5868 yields 1.01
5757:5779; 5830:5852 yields 1.05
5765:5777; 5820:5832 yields 1.04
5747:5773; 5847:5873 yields 1.02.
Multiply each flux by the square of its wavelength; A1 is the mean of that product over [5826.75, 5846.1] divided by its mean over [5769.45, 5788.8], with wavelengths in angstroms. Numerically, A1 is 1.01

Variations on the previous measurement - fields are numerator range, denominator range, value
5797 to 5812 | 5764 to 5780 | 1.02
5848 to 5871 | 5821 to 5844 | 0.97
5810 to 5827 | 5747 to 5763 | 0.99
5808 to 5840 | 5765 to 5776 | 1.04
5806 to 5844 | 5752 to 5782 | 1.02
